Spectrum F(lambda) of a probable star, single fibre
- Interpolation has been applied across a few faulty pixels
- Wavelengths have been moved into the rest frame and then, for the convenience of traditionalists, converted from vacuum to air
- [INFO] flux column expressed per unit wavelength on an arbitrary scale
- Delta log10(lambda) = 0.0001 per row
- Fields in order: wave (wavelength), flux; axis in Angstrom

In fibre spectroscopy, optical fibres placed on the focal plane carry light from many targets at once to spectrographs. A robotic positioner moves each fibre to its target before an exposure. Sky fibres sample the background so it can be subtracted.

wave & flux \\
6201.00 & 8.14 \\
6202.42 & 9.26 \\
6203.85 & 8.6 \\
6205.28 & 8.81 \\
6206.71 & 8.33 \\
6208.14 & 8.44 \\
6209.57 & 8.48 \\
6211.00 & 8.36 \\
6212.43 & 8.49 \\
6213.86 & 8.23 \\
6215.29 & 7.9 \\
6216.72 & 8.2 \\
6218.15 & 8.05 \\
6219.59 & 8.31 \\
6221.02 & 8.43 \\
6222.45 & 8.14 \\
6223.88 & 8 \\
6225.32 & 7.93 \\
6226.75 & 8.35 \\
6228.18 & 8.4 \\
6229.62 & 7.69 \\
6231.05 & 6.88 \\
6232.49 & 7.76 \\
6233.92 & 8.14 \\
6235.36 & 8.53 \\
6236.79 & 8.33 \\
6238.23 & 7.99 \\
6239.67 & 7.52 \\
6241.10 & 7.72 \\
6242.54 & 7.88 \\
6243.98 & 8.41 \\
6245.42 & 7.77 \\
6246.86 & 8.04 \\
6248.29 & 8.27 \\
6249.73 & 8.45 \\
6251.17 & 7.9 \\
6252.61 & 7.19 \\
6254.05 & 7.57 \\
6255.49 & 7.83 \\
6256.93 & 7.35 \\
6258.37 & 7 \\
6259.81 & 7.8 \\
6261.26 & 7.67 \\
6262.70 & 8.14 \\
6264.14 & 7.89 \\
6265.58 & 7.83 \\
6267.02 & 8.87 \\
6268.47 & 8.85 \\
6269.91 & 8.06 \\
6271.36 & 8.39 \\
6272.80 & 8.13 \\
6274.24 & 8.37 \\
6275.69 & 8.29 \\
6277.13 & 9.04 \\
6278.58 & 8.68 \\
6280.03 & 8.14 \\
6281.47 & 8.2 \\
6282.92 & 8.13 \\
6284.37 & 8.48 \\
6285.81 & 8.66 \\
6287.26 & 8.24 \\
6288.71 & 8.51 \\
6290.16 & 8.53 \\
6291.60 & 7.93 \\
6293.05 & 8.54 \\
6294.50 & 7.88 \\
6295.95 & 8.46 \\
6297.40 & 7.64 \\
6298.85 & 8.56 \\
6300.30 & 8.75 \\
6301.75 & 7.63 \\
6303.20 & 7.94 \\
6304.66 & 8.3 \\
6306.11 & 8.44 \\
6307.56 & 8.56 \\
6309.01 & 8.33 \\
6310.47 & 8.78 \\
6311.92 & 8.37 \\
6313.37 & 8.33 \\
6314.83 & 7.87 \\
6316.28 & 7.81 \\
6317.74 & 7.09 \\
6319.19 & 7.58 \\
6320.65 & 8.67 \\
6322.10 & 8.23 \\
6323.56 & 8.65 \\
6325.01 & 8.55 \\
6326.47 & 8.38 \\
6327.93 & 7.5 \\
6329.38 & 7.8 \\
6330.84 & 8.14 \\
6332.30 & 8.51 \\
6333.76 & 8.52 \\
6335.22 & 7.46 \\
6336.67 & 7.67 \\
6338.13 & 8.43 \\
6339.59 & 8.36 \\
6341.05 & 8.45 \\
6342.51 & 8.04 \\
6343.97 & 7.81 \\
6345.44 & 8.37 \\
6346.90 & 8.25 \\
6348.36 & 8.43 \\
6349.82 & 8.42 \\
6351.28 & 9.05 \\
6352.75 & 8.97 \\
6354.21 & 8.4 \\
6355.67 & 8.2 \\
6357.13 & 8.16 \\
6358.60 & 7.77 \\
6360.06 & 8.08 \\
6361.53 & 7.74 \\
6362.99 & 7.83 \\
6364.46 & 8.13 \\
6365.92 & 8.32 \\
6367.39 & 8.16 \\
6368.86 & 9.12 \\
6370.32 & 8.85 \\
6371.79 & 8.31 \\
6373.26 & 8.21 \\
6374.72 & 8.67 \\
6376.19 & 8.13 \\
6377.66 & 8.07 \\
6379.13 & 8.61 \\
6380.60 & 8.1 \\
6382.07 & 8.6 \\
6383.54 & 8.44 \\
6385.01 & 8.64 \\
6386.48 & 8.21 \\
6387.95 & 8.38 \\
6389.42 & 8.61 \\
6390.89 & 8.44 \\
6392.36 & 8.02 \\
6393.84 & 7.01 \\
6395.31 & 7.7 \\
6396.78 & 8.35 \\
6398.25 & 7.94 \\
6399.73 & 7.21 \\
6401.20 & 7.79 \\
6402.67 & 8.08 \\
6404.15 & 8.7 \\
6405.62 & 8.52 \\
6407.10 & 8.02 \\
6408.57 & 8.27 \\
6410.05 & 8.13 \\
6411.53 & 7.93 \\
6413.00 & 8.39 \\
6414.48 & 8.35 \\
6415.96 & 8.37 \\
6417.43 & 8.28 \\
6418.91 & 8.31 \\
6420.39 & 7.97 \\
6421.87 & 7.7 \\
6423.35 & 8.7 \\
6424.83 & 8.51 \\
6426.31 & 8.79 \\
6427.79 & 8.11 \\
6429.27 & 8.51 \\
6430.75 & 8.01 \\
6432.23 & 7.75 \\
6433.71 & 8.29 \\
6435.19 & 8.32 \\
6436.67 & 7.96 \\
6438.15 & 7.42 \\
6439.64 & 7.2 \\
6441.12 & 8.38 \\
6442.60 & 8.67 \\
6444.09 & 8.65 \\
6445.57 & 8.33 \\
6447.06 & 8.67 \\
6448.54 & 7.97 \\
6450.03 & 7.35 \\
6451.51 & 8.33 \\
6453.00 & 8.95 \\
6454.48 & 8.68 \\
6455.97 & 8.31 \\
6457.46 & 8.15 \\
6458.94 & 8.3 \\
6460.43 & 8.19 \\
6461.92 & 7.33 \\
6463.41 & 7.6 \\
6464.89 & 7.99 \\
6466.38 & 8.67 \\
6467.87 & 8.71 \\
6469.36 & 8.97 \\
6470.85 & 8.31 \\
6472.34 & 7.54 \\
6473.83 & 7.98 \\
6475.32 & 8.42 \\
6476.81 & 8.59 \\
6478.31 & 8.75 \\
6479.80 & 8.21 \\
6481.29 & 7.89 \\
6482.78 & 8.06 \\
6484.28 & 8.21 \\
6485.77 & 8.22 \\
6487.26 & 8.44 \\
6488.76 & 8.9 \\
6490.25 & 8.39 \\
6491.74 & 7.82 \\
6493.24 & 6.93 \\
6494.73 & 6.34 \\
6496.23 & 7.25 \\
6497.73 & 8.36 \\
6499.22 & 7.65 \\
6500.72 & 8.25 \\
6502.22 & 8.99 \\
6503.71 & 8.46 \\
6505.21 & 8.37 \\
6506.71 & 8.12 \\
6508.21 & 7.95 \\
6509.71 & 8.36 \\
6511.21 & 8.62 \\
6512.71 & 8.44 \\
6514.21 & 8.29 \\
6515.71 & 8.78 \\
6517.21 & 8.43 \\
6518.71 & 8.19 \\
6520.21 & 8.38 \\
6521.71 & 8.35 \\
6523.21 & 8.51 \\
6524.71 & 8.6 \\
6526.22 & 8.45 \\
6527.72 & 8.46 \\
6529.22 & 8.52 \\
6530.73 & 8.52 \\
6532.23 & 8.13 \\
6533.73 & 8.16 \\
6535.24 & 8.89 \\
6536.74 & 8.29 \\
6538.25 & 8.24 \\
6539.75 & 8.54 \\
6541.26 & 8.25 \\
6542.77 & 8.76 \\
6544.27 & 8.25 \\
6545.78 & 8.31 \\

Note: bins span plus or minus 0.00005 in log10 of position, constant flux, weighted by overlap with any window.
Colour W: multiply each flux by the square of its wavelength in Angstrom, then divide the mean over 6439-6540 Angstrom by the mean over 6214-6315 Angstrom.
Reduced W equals 1.1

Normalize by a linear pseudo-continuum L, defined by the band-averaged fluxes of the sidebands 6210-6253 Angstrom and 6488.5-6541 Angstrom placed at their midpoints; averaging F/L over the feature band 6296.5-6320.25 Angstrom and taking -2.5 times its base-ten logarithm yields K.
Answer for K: 0.00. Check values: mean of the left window 8.05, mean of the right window 8.25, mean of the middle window 8.13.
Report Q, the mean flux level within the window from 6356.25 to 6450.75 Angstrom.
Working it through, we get 8.19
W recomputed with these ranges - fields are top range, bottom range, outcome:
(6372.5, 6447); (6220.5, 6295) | 1.06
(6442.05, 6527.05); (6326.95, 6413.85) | 1.04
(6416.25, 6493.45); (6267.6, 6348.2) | 1.04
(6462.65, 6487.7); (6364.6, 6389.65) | 1.01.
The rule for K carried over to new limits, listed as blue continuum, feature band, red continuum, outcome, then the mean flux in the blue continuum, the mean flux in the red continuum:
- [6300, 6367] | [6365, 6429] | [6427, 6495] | -0.011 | 8.19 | 8.16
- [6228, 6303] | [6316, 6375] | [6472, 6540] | -0.010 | 8.09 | 8.25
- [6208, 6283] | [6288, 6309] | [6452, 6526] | -0.020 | 8.08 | 8.23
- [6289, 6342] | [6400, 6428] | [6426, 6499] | -0.012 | 8.19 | 8.14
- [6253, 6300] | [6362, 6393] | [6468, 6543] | -0.020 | 8.18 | 8.27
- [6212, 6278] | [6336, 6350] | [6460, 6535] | -0.013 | 8.04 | 8.23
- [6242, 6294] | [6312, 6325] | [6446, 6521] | 0.010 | 8.14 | 8.2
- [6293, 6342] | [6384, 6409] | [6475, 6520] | 0.009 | 8.18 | 8.19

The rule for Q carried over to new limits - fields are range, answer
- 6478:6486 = 8.2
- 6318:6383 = 8.26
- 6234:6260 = 7.87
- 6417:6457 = 8.22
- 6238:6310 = 8.14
